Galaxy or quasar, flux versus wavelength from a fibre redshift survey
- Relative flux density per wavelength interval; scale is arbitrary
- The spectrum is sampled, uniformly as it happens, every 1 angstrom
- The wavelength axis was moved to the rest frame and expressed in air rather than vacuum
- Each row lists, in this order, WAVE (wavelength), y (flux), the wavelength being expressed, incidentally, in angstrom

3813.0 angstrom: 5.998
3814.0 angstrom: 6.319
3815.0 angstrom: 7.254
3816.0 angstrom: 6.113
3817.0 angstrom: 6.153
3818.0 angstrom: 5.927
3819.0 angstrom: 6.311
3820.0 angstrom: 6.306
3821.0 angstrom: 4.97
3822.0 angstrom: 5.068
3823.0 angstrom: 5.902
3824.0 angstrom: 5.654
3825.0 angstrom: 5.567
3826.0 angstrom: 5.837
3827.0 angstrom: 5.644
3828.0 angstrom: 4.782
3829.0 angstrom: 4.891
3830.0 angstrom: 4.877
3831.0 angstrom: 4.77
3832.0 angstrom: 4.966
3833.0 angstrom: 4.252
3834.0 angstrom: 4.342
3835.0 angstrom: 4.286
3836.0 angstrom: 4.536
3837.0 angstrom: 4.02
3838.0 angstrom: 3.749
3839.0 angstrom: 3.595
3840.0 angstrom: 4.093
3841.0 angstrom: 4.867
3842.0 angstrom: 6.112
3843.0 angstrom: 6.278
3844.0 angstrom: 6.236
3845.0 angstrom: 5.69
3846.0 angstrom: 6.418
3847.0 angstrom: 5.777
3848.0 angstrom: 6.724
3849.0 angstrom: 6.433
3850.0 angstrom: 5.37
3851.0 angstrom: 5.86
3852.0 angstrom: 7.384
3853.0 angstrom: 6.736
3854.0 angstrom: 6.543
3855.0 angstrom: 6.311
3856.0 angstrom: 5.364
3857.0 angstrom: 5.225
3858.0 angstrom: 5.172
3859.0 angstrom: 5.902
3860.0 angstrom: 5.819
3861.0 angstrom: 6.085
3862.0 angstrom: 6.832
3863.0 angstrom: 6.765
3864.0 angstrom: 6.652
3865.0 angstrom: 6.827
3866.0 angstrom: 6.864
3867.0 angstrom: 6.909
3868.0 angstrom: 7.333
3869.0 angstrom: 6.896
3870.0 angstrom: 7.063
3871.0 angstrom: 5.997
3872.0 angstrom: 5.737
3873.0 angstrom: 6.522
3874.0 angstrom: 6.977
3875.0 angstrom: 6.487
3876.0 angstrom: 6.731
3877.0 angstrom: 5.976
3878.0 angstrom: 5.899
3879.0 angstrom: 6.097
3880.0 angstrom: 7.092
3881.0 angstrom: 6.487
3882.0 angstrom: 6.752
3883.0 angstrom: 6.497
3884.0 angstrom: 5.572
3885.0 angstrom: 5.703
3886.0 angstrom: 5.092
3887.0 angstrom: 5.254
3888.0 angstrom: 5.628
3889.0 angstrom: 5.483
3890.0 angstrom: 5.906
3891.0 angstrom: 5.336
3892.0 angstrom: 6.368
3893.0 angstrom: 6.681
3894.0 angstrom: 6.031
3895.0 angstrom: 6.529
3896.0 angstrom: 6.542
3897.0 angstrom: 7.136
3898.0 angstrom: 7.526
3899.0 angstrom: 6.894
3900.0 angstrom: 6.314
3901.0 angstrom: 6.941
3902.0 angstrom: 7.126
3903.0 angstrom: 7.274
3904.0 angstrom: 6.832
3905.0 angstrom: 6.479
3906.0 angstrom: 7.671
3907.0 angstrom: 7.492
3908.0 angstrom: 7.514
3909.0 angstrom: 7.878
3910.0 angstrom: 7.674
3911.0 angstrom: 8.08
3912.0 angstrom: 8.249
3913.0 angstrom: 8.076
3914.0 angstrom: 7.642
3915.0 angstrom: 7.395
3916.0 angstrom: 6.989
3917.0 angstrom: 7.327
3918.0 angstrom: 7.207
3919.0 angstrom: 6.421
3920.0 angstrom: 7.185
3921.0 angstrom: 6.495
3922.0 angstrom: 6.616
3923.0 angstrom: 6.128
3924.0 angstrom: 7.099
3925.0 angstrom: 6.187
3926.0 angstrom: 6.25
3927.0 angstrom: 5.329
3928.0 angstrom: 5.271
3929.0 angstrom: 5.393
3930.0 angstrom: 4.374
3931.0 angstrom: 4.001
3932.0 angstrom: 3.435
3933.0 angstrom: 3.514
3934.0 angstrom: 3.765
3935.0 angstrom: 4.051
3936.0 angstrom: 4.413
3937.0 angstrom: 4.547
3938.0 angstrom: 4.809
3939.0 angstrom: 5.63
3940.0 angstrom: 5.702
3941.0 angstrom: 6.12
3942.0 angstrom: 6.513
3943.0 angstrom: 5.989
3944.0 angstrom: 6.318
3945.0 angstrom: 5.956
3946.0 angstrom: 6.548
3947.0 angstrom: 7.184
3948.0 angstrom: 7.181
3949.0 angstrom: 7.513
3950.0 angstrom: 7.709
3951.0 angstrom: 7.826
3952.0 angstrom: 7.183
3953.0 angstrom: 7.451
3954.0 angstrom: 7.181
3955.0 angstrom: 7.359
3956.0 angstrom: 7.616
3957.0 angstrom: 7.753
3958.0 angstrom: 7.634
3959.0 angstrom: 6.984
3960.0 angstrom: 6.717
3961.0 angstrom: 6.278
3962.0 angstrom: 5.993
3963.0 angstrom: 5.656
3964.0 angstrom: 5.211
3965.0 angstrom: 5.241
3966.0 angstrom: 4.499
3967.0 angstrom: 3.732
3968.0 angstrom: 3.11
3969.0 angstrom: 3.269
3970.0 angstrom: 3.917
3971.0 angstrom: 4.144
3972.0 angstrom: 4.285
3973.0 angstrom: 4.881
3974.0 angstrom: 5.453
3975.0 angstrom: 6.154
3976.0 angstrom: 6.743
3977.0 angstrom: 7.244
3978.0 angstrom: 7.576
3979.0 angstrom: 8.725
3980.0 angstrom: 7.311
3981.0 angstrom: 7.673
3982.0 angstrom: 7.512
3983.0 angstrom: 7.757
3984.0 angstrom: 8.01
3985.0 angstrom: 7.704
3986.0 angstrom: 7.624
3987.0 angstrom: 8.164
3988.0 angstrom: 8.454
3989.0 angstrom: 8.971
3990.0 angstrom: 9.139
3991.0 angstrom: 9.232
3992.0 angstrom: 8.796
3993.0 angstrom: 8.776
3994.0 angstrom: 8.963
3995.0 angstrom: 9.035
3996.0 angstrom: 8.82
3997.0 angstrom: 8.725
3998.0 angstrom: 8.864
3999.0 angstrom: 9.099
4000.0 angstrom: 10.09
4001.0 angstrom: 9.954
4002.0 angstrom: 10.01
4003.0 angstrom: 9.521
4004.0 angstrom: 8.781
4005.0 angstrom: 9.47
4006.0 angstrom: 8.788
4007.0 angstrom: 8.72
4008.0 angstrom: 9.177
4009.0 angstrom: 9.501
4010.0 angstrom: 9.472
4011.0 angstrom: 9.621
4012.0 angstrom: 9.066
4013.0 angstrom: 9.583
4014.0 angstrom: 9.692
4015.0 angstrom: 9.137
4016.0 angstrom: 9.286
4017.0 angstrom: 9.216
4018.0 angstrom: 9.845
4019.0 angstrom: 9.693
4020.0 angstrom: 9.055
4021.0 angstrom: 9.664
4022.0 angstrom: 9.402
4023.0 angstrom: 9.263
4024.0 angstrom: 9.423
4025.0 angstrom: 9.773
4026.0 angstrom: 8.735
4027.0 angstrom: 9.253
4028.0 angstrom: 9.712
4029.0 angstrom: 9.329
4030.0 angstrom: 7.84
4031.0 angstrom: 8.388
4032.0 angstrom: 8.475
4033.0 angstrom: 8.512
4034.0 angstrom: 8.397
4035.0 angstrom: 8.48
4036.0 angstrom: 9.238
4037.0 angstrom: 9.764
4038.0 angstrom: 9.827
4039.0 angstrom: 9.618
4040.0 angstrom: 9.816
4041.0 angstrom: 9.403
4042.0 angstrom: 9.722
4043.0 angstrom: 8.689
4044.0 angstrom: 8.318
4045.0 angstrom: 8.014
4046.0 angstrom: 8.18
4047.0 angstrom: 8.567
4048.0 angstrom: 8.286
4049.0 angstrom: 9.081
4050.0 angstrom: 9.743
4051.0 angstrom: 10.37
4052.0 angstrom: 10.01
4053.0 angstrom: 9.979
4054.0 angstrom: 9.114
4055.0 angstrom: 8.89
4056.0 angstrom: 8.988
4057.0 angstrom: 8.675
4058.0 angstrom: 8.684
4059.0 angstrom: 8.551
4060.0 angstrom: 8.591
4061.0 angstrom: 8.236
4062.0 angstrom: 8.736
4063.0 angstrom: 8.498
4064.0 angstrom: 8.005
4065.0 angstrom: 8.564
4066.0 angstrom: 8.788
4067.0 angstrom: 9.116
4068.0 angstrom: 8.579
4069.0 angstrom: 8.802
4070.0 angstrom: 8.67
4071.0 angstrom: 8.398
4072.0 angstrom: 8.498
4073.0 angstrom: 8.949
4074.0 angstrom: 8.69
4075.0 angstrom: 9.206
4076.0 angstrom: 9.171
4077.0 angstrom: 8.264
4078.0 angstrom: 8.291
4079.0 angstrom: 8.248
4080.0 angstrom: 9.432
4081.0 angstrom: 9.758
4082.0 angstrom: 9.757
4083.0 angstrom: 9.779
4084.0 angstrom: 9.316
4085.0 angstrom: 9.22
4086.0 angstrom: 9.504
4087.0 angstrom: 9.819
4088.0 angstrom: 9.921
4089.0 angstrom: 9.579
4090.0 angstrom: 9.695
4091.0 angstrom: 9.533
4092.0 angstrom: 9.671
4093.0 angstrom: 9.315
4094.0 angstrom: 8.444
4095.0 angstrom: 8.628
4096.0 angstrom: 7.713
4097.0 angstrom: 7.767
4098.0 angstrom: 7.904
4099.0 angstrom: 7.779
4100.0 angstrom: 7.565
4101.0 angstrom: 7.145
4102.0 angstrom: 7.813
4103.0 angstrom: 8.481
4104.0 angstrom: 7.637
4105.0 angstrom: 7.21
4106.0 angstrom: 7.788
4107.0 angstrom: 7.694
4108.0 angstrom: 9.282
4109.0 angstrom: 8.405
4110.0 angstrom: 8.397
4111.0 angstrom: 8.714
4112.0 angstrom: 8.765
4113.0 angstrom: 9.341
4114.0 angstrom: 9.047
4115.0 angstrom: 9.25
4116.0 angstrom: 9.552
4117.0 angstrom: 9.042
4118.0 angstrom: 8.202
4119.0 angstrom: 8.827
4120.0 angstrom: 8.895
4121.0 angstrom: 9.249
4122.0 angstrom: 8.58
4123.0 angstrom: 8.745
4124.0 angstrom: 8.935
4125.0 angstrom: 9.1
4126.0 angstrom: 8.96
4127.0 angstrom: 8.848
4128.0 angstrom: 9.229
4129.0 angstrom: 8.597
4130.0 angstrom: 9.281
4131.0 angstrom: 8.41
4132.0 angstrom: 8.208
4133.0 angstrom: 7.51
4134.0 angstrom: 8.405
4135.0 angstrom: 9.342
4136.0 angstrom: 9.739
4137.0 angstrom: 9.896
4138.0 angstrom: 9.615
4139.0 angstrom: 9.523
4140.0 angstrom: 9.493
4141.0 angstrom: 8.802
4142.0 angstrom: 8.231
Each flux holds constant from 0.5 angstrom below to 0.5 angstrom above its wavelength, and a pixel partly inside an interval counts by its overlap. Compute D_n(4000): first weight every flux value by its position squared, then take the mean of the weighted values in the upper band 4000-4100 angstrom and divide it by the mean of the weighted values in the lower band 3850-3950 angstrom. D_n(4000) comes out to 1.5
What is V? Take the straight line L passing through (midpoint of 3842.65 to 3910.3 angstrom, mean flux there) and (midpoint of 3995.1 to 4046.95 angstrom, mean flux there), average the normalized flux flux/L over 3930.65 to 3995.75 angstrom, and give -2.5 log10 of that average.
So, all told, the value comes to 0.25 mag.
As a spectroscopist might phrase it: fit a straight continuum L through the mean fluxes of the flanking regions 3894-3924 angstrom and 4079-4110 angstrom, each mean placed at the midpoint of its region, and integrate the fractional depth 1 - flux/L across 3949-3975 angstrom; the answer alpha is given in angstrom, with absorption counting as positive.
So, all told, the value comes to 5.7 angstrom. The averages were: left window 7.14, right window 8.71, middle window 5.92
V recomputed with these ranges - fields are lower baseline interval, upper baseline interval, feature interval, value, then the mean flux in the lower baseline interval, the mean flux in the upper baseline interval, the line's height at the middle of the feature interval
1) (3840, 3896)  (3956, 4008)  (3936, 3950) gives 0.137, 6.19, 7.38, 6.97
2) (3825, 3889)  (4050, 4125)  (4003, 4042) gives -0.161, 5.83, 8.8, 7.96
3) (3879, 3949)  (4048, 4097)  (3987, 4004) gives -0.185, 6.28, 9.01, 7.69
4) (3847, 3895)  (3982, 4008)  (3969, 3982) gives 0.351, 6.24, 8.84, 8.43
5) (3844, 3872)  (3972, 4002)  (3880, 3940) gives 0.125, 6.32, 8.09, 7.03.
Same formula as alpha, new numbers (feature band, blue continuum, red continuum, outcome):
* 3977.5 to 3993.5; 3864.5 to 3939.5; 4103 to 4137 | -2.2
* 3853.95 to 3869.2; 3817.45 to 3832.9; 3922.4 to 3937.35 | -3.2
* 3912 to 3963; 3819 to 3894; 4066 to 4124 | 3.9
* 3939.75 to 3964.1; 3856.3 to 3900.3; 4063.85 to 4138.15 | 1.0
